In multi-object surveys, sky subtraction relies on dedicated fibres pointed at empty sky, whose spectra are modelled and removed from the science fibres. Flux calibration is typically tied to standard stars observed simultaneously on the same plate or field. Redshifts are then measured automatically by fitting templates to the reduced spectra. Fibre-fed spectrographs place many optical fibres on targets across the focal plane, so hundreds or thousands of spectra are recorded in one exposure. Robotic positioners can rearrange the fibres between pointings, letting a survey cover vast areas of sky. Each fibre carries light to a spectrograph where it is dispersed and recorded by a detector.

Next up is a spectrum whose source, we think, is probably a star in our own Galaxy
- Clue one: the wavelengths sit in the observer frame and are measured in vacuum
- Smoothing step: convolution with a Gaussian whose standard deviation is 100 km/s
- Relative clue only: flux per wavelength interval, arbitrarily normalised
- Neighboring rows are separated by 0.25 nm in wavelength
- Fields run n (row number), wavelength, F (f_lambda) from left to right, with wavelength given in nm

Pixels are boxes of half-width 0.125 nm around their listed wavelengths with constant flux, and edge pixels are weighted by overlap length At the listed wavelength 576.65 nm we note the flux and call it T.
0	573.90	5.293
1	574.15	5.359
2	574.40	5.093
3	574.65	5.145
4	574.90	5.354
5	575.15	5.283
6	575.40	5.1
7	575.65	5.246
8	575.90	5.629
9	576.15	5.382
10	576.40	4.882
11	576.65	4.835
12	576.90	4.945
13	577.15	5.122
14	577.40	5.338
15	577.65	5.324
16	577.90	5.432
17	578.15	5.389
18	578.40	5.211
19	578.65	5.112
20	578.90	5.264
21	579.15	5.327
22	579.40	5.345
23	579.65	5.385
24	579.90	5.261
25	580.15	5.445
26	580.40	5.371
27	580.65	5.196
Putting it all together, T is 4.835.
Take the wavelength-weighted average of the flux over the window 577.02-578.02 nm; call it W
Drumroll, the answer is 5.3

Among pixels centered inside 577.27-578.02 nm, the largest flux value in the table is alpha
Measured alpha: 5.432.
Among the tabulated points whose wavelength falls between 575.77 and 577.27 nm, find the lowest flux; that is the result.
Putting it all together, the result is 4.835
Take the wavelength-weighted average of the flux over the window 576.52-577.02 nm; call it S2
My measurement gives 4.89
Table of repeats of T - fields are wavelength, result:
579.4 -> 5.345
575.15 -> 5.283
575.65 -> 5.246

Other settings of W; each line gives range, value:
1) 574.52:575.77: 5.22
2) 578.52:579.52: 5.26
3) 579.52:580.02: 5.32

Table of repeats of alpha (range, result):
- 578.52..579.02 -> 5.264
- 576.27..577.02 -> 4.945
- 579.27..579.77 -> 5.385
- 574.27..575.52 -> 5.354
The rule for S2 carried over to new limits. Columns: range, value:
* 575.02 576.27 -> 5.33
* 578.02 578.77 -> 5.24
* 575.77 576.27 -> 5.5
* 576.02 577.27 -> 5.04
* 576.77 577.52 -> 5.13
